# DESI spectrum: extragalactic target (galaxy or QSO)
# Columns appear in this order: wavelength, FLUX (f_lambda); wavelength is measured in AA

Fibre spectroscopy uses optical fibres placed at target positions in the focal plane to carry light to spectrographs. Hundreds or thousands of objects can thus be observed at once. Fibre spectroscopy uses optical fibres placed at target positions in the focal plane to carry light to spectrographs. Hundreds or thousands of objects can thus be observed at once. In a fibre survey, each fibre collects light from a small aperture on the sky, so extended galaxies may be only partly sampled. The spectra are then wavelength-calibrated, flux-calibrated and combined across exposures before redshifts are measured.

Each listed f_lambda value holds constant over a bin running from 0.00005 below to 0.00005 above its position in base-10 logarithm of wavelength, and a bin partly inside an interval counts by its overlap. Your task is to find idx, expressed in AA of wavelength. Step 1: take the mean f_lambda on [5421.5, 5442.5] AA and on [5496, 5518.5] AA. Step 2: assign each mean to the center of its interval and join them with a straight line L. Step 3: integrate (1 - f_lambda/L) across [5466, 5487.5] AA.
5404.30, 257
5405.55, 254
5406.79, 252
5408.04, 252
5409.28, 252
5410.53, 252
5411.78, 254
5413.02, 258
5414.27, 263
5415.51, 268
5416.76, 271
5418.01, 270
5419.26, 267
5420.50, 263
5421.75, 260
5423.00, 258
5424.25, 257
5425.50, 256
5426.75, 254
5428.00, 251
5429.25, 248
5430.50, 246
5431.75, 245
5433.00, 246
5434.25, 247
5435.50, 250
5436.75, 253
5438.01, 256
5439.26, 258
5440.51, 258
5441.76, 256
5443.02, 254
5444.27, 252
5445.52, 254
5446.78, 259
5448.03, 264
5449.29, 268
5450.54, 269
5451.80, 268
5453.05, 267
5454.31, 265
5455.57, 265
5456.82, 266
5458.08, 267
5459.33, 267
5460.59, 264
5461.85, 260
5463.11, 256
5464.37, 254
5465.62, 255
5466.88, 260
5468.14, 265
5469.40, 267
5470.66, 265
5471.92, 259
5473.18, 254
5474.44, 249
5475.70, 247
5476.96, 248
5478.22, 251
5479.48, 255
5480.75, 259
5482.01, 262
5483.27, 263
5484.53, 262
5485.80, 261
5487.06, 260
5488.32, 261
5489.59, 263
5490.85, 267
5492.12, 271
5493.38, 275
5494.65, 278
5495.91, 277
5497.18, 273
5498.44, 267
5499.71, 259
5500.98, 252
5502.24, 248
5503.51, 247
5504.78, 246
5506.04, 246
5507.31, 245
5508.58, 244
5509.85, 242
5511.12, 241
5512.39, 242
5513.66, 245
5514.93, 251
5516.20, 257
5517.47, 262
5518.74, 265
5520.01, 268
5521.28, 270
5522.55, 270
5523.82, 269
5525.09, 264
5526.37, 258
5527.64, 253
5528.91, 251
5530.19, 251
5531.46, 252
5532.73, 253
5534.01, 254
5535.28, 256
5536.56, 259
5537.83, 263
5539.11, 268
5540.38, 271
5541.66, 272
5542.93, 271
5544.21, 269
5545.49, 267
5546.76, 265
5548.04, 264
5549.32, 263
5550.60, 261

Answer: -0.50 AA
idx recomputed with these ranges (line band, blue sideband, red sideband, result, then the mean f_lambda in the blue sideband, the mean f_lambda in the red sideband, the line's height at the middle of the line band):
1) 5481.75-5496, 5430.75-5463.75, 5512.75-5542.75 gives -0.4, 259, 260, 260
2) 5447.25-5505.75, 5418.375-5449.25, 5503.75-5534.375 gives -1.6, 255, 254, 255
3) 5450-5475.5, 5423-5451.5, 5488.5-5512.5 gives -0.6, 255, 257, 256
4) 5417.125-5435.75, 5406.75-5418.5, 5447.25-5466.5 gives 0.4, 259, 264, 261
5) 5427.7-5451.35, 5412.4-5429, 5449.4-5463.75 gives 0.8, 261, 265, 263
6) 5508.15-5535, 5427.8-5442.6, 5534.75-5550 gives 0.8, 251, 266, 263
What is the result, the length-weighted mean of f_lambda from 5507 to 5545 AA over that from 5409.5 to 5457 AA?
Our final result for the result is 1.00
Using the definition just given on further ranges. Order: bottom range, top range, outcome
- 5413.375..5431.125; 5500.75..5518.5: 0.96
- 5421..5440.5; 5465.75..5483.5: 1.02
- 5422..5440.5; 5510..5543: 1.03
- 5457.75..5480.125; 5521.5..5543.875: 1.01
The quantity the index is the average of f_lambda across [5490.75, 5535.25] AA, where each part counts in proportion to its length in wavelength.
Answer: 257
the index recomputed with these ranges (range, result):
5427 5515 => 257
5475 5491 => 258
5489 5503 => 266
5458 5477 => 259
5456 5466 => 262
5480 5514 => 258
